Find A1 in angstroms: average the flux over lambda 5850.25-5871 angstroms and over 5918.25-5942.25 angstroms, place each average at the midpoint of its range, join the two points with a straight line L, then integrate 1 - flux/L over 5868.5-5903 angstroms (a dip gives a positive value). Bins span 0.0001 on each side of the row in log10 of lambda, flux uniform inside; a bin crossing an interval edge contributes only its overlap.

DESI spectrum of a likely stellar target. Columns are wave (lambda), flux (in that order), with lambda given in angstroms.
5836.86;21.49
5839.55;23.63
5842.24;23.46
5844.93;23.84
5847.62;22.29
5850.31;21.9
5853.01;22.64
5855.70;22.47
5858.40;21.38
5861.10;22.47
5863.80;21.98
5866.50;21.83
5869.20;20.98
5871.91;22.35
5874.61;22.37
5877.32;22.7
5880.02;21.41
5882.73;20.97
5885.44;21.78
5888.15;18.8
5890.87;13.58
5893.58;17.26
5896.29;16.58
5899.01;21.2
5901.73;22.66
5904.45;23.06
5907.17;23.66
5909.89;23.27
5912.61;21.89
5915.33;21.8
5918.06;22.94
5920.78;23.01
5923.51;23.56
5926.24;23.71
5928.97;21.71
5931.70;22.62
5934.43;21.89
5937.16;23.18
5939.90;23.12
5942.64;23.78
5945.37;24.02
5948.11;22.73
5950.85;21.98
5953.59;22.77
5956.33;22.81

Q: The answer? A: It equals 3.3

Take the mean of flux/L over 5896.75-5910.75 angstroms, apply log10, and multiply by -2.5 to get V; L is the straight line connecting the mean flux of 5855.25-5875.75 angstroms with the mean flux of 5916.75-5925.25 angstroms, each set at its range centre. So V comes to 0.02 mag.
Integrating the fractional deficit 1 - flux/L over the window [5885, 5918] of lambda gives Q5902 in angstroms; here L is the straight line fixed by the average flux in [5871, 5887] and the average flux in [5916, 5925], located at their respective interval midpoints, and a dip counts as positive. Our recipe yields 3.0 angstroms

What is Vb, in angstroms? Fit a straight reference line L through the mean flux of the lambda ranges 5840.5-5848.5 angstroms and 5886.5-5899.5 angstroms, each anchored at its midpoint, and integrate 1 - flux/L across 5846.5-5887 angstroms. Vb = -2.9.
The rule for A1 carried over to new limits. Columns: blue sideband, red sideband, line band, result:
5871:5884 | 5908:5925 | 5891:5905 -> 1.9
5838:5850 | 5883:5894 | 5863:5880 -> -1.6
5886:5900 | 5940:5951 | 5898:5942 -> -4.9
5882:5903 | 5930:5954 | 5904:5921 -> -1.8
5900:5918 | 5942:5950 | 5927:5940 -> 0.4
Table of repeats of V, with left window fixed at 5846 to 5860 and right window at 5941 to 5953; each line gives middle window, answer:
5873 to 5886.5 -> 0.03 mag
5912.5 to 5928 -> 0.00 mag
